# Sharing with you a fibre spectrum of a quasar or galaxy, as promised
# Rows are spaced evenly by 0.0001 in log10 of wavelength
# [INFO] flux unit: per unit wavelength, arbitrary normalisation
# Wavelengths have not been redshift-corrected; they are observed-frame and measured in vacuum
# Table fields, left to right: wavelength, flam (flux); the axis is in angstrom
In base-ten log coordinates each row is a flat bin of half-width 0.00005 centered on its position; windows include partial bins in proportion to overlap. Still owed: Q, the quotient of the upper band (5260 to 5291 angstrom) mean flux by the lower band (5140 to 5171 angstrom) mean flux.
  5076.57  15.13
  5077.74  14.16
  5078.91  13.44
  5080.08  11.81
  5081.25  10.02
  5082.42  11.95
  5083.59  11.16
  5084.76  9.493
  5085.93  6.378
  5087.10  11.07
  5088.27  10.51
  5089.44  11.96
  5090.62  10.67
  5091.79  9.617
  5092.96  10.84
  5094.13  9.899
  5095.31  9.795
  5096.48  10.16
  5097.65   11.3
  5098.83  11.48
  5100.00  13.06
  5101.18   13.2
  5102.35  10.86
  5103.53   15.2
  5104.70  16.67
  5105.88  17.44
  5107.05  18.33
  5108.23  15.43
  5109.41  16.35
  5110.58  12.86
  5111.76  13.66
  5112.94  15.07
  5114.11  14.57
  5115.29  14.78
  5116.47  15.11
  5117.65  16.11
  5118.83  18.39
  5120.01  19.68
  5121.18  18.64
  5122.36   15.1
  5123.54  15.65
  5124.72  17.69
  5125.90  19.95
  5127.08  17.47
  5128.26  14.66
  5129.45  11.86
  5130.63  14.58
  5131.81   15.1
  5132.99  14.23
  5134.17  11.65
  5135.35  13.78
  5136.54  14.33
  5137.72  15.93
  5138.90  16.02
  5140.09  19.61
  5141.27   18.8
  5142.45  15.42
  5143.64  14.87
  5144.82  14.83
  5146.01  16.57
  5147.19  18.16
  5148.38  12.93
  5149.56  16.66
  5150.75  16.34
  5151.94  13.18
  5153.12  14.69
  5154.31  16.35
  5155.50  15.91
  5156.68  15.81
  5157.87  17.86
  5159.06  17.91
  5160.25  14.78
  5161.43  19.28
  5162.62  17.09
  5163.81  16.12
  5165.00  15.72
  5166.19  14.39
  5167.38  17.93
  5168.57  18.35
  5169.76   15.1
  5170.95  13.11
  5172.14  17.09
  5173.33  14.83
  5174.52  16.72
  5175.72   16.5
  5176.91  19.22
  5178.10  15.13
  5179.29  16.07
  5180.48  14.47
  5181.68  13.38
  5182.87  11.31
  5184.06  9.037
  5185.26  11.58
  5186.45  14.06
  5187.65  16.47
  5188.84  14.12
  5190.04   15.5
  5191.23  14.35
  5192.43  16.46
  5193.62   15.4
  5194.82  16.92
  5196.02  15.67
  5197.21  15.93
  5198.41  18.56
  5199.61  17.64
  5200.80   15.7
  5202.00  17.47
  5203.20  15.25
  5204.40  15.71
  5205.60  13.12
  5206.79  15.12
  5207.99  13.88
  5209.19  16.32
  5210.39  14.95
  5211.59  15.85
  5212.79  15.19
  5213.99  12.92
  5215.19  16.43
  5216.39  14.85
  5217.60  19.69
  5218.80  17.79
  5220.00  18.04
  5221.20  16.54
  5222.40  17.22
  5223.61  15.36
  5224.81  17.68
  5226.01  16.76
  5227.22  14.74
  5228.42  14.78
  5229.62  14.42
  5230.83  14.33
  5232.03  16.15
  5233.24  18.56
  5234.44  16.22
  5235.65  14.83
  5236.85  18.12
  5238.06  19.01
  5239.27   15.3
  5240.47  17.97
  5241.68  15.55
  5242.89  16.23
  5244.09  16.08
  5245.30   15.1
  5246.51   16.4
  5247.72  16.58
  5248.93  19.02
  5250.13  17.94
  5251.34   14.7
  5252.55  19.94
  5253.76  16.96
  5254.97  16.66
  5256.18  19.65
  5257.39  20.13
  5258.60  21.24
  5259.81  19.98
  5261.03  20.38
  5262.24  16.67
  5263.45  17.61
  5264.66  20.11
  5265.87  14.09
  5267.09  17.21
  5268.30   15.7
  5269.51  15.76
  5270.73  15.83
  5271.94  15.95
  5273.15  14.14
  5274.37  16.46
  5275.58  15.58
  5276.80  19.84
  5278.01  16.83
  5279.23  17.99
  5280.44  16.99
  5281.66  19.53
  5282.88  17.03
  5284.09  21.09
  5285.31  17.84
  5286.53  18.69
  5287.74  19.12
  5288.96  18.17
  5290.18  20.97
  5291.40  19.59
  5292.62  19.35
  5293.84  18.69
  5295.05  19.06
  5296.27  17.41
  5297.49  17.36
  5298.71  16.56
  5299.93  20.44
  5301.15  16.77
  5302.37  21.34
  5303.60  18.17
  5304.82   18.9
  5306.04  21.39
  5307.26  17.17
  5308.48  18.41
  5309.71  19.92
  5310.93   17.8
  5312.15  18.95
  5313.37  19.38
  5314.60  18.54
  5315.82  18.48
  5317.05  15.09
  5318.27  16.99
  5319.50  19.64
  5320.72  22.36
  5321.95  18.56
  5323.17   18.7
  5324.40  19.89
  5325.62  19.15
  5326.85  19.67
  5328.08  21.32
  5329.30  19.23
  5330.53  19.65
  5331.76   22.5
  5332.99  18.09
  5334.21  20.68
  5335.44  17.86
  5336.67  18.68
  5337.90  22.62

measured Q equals 1.09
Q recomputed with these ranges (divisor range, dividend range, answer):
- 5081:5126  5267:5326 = 1.35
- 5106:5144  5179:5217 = 0.95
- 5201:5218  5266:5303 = 1.16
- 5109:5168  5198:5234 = 1.01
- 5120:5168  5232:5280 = 1.08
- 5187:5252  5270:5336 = 1.15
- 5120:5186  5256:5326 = 1.17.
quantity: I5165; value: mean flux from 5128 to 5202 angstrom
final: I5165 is 15.5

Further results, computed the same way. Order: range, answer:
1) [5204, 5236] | 15.8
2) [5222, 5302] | 17.4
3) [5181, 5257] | 15.9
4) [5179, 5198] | 14.4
